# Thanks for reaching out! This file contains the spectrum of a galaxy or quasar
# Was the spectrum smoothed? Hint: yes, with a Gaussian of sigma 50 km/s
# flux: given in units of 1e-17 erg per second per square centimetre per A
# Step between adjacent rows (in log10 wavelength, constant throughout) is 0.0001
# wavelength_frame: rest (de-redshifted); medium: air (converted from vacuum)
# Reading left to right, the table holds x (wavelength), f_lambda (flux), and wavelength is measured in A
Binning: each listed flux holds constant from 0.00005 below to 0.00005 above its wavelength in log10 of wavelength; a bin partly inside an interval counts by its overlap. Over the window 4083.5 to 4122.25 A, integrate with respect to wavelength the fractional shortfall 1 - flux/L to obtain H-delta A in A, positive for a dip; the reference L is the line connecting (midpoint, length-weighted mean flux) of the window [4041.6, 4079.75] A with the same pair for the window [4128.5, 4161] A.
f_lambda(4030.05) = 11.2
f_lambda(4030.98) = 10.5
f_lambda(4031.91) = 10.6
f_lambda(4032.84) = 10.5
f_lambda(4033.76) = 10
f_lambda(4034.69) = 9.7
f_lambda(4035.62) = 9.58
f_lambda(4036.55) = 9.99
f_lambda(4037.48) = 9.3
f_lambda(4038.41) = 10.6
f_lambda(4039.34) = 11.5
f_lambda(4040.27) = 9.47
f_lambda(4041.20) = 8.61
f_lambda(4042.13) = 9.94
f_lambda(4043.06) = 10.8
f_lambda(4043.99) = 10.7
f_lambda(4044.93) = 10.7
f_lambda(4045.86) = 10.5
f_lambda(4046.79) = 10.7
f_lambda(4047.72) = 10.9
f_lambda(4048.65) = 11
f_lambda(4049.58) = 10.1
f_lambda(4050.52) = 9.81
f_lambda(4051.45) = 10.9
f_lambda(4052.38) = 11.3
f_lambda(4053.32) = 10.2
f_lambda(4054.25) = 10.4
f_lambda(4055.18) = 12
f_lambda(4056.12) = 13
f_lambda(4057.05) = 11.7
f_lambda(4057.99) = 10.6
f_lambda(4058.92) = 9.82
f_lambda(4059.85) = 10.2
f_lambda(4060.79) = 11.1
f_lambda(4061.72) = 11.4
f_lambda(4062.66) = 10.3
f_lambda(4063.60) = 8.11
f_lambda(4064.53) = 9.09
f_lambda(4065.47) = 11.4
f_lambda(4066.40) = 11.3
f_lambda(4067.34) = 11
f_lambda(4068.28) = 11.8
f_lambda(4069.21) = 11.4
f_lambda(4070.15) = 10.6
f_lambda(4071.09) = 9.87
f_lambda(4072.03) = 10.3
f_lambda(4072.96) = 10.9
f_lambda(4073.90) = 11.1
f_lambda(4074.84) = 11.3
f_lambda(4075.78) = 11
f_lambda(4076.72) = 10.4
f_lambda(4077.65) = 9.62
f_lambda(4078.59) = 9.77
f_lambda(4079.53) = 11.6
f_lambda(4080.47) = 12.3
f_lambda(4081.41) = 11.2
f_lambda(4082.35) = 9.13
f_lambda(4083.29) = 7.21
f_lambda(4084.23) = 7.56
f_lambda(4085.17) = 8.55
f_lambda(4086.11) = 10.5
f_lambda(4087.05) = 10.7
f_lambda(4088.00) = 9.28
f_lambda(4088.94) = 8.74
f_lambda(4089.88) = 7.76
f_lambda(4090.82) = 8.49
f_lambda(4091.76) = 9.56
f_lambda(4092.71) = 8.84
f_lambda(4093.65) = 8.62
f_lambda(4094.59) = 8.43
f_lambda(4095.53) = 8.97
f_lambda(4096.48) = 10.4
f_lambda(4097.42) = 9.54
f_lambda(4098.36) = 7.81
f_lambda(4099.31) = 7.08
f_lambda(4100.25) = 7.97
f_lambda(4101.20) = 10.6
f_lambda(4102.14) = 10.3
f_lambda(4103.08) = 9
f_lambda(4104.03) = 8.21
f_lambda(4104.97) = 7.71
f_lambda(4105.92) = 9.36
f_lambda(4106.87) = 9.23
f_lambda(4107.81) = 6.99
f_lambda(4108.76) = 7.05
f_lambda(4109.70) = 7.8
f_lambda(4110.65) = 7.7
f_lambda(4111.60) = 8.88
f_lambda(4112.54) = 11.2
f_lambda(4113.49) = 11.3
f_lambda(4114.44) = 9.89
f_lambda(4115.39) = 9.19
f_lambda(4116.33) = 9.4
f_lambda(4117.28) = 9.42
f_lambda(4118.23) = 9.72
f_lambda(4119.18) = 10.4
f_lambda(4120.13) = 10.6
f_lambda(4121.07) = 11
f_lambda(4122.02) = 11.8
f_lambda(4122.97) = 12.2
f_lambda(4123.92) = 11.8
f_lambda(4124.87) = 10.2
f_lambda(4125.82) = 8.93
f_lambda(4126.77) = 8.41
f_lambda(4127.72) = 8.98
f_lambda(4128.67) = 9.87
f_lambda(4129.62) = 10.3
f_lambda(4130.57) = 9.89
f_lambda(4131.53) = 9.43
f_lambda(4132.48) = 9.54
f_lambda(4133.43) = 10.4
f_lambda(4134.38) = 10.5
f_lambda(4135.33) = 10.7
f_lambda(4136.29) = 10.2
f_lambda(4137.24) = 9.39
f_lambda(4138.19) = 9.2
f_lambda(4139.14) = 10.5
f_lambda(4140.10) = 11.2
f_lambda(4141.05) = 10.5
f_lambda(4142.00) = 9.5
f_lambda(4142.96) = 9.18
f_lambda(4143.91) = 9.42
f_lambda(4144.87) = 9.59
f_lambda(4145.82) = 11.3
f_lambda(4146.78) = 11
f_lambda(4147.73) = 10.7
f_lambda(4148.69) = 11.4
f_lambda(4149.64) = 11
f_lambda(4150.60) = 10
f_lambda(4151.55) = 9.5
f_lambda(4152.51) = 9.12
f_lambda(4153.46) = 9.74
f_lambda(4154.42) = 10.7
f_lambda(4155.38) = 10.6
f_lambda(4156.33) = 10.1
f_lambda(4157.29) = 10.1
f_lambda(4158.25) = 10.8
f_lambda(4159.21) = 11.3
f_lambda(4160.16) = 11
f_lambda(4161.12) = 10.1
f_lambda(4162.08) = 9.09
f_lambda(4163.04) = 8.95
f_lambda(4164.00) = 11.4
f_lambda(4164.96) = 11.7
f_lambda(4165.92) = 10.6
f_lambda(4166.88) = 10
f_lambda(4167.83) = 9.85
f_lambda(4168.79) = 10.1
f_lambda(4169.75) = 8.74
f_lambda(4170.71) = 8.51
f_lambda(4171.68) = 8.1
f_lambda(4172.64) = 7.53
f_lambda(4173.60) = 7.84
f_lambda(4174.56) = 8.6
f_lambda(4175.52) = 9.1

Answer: 4.91 A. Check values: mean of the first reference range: 10.7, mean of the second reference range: 10.2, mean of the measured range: 9.13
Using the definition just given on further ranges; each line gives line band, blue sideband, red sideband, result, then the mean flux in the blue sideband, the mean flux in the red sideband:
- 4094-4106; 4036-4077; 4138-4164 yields 1.8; 10.6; 10.2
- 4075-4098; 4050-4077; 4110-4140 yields 2.1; 10.8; 10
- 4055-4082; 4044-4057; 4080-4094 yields -2.0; 10.9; 9.23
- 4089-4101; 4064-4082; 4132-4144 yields 2.1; 10.8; 10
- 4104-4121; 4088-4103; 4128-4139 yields 0.4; 8.9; 9.95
